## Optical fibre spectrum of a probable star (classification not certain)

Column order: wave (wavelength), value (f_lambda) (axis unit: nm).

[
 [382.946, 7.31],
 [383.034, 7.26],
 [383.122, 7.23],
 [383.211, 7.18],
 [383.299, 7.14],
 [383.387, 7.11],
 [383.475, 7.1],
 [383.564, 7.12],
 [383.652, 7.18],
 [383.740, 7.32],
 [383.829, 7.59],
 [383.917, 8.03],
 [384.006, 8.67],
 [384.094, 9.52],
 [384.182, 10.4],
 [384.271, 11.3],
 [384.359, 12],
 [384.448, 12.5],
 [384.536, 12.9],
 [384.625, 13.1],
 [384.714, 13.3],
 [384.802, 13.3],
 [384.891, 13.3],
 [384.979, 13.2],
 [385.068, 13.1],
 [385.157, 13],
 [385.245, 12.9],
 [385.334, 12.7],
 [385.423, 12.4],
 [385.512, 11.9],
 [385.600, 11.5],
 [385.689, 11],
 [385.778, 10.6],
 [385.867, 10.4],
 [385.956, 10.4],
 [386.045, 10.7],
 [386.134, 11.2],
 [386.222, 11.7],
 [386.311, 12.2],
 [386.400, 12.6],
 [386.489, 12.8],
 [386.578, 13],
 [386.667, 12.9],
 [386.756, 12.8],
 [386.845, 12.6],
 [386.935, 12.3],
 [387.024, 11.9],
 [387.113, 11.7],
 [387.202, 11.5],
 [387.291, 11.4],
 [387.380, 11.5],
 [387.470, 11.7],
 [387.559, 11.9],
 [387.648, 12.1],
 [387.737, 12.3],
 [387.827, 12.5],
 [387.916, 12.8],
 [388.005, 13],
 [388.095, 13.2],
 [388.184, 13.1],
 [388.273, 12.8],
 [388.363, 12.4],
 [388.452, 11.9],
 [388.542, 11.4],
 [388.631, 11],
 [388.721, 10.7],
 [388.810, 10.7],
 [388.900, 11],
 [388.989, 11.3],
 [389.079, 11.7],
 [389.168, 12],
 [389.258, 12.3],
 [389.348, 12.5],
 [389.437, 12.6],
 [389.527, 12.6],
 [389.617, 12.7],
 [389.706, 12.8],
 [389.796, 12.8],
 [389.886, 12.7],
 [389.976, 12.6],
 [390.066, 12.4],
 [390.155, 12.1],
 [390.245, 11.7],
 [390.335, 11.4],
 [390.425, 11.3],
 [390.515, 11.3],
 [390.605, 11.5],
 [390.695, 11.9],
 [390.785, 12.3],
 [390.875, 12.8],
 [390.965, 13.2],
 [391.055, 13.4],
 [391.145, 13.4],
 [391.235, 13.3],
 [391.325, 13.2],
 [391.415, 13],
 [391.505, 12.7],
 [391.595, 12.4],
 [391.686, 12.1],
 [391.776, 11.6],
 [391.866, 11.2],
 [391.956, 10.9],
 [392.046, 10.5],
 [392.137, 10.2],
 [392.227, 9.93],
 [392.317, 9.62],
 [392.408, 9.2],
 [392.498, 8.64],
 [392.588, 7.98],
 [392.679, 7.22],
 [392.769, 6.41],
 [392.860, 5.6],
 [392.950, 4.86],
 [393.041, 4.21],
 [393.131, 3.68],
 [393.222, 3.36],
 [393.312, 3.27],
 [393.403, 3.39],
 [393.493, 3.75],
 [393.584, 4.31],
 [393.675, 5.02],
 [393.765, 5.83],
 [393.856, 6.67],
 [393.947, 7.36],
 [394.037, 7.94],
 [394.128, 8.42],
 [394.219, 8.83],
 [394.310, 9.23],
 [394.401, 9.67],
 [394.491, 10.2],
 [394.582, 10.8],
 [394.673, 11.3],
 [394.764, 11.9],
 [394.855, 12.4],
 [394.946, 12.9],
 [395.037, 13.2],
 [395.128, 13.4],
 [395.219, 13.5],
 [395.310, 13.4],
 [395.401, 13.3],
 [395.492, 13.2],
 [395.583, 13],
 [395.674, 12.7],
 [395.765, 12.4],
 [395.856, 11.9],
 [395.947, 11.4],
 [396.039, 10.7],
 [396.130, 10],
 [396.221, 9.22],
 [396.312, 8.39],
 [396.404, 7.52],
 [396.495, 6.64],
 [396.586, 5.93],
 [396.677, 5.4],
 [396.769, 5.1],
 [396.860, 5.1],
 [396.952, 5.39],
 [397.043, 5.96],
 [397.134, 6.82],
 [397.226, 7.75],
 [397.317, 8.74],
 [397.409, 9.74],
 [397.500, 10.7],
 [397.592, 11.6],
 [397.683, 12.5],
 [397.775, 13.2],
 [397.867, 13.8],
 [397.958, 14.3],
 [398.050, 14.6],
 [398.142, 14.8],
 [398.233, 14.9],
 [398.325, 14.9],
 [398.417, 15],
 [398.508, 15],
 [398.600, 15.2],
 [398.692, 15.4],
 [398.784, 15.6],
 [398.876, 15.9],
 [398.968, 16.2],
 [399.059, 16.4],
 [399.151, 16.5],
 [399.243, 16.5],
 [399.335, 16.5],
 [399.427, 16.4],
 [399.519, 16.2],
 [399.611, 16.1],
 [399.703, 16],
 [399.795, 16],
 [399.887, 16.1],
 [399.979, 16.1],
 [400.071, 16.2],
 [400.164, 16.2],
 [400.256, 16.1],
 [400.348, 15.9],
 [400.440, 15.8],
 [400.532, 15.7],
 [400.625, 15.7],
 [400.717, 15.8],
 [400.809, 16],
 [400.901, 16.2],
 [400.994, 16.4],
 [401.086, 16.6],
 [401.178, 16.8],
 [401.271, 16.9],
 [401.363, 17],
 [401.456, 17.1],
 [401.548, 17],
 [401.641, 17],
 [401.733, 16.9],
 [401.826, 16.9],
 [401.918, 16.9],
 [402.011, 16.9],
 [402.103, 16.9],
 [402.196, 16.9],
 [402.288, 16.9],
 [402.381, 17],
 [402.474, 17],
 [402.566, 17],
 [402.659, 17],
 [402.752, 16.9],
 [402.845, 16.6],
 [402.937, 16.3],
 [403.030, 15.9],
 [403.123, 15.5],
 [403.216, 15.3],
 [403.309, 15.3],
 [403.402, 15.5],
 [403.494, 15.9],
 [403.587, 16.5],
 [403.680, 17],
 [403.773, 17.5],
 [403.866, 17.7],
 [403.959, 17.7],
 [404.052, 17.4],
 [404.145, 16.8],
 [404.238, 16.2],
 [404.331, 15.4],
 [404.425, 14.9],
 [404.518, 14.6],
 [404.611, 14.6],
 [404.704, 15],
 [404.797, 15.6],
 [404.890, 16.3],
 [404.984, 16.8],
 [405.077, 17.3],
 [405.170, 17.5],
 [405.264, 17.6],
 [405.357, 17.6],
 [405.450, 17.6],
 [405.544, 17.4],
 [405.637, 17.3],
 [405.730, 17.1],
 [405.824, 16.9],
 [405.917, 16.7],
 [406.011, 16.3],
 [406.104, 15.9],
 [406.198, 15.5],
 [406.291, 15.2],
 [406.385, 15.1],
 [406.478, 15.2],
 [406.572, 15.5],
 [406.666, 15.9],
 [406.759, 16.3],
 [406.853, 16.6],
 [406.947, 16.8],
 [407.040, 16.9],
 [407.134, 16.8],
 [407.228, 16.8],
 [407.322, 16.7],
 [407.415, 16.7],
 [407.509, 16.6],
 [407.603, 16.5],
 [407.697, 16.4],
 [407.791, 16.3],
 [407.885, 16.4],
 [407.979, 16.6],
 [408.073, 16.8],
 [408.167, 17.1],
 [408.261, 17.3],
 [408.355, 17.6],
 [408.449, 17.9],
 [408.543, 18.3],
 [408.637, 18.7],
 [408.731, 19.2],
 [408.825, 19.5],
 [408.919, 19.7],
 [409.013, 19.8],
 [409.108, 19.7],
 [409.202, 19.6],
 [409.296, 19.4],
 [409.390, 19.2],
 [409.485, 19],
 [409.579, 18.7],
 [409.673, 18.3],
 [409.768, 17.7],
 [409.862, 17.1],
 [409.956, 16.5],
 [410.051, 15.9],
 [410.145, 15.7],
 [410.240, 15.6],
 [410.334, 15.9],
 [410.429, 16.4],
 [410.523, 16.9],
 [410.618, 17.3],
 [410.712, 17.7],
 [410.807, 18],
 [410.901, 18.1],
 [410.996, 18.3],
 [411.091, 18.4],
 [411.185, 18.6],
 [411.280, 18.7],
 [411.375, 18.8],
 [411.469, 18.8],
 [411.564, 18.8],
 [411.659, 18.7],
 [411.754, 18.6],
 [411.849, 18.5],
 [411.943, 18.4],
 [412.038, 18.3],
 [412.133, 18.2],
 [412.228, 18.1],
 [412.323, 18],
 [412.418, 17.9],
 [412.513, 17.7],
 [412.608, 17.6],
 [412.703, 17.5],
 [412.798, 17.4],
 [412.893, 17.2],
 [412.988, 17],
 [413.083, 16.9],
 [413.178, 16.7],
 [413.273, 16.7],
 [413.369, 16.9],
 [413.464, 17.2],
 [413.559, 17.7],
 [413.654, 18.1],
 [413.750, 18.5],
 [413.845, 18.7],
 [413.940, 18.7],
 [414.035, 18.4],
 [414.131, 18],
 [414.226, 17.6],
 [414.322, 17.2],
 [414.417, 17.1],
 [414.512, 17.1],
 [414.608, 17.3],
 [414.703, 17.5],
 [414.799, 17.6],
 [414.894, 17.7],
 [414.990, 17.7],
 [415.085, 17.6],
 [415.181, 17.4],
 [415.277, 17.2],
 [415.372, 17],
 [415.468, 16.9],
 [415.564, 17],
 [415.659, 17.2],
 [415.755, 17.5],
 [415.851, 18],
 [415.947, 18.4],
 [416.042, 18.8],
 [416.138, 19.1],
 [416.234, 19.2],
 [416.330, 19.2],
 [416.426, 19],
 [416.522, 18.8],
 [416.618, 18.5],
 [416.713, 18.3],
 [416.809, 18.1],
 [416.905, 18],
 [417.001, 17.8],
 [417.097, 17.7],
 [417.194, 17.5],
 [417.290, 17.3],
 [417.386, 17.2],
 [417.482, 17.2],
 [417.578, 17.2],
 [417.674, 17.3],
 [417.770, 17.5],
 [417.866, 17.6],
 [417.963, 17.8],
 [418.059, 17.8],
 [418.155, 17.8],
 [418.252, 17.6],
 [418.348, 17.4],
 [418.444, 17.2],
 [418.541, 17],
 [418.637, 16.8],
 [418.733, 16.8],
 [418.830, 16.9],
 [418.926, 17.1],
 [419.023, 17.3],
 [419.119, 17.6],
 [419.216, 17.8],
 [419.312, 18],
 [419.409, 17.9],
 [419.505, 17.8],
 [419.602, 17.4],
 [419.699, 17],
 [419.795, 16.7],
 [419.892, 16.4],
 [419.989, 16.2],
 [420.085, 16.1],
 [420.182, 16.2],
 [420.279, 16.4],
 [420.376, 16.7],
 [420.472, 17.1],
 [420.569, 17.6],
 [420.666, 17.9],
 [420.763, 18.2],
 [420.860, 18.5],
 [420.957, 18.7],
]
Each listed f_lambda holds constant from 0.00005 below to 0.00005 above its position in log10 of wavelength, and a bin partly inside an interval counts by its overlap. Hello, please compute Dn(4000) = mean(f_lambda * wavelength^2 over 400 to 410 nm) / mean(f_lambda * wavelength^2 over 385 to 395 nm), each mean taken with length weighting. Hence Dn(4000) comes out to 1.68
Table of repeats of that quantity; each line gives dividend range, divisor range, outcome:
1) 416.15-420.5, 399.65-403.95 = 1.15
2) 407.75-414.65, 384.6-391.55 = 1.64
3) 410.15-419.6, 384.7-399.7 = 1.76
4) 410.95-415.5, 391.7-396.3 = 2.12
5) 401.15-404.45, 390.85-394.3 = 2.03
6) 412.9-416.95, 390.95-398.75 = 1.96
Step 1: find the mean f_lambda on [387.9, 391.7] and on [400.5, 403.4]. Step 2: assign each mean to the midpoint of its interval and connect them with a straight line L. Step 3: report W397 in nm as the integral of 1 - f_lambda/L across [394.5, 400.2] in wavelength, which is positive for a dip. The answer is 0.95 nm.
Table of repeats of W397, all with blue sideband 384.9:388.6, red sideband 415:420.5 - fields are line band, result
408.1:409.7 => -0.28 nm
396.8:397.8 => 0.38 nm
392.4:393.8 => 0.84 nm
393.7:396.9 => 0.86 nm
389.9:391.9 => 0.08 nm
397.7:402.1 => -0.46 nm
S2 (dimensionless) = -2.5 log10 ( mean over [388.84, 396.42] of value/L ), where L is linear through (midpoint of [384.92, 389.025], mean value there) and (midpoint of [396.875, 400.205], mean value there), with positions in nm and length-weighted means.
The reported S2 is 0.23 mag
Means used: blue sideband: 12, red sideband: 13.8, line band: 10.4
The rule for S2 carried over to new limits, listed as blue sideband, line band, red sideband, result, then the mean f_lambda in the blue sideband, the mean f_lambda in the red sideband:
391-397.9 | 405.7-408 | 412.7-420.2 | -0.166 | 9.38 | 17.6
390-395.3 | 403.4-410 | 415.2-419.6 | -0.193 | 9.75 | 17.7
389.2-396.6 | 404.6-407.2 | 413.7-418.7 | -0.141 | 10.2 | 17.8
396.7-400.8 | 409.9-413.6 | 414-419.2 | -0.063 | 13.7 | 17.7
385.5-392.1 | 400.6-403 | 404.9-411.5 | -0.077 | 12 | 17.3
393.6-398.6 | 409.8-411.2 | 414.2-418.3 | -0.093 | 10.4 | 17.8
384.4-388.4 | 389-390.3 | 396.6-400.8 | 0.021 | 12.3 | 13.5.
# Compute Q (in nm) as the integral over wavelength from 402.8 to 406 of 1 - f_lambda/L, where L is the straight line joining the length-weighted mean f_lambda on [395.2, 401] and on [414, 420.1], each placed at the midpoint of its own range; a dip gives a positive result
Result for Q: -0.43 nm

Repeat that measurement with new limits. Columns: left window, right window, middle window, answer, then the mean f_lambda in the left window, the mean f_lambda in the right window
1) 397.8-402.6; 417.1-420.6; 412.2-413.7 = -0.049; 16.1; 17.2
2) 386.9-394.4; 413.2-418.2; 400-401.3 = -0.271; 10.4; 17.8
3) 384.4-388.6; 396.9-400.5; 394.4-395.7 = 0.104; 12.2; 14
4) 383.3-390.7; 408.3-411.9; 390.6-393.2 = 0.557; 11.6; 18.1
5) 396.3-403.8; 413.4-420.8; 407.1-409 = -0.178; 14.5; 17.6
